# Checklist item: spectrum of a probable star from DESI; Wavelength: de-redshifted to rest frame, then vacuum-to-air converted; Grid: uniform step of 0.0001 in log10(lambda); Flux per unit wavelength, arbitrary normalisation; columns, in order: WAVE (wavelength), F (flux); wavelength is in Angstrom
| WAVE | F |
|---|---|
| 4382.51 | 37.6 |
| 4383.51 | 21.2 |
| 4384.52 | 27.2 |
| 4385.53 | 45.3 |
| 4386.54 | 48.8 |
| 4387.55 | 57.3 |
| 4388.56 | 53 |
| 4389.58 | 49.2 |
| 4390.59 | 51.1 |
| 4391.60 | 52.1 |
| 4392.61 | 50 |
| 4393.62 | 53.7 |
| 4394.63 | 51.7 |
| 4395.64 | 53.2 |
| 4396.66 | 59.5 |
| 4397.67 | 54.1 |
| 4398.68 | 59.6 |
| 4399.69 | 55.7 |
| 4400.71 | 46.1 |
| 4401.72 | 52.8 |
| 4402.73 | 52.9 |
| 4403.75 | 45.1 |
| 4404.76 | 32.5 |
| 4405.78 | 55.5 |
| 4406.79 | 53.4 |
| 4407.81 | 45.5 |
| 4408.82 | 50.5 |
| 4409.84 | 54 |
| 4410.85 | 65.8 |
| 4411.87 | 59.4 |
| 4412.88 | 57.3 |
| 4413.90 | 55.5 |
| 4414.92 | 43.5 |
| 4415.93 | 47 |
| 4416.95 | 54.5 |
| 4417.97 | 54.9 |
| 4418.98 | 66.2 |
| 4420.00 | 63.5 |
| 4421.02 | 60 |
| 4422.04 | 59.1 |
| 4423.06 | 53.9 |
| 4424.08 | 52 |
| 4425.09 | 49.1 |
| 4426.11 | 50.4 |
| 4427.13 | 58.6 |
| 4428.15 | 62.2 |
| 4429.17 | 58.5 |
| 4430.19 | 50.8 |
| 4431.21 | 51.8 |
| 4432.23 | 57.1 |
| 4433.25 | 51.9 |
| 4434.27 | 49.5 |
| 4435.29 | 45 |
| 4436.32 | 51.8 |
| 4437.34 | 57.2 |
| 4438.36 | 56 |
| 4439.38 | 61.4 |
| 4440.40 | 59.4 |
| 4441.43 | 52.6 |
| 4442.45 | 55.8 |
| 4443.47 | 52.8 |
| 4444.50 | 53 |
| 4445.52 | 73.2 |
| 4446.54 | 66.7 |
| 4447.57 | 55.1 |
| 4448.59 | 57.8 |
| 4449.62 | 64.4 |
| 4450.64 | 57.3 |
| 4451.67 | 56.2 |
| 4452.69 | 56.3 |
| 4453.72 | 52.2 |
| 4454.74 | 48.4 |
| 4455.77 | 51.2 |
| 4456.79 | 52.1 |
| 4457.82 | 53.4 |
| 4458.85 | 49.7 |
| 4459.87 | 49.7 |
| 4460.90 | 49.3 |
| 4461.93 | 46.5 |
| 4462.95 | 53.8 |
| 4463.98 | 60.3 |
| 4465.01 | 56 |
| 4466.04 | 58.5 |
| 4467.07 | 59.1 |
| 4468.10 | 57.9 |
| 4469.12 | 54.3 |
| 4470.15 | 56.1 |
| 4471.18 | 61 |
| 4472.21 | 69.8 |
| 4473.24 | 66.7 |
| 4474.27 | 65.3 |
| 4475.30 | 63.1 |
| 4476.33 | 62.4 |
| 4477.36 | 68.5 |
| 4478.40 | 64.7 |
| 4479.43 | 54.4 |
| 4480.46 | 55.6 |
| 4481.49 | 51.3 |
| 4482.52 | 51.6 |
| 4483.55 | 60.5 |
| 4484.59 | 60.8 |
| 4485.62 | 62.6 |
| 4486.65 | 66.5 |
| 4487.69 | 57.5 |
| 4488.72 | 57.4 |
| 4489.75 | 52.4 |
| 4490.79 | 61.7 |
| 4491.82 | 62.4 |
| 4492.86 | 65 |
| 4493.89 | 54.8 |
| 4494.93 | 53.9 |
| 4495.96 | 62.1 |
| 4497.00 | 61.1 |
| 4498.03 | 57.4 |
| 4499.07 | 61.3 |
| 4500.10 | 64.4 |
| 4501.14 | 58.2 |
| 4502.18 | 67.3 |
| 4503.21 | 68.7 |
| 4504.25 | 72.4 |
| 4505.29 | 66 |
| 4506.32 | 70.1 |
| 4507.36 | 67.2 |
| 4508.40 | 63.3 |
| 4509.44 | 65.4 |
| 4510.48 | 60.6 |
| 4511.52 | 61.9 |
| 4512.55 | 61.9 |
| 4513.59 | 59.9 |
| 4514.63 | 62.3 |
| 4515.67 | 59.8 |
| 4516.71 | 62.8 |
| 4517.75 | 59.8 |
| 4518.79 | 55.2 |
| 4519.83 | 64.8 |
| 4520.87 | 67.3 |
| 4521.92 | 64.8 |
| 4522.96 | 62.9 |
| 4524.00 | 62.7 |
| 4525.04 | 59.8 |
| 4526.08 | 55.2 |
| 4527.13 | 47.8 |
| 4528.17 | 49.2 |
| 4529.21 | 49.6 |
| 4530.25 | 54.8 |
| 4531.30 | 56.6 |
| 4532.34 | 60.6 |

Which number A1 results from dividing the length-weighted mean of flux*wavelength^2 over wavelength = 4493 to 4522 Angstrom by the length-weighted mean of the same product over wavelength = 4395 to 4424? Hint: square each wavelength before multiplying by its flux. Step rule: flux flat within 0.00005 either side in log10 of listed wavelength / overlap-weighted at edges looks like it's 1.2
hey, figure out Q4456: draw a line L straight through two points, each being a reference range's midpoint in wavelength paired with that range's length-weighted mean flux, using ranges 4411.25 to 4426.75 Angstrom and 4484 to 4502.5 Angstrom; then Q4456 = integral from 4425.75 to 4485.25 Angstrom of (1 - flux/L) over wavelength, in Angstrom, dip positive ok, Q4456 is 1.0 Angstrom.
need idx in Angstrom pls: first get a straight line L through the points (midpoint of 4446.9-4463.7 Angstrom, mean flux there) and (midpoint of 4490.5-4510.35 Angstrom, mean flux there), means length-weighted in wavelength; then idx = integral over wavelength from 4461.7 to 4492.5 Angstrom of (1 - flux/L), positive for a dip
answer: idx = -0.7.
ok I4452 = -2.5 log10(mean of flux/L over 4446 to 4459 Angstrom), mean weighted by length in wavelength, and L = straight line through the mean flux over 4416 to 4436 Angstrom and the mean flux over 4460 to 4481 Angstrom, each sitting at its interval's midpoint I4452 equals 0.03 mag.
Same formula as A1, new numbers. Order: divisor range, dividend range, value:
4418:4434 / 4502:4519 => 1.18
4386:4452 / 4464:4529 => 1.15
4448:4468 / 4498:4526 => 1.19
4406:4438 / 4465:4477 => 1.15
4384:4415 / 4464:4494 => 1.21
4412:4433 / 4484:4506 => 1.15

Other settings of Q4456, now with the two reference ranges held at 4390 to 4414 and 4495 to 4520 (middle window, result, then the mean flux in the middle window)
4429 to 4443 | 0.5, 54.1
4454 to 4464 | 1.2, 51.1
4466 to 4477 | -0.4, 61.5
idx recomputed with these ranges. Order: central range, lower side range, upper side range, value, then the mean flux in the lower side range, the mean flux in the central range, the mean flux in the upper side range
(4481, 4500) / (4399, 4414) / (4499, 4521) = 0.8 Angstrom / 52.1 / 59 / 63.7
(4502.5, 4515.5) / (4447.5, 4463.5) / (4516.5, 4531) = -1.8 Angstrom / 53.3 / 64.9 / 58.2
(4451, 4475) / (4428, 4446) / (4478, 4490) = 0.4 Angstrom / 55.4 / 55.9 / 58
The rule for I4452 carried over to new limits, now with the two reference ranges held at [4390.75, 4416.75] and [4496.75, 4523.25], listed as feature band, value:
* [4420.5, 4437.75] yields 0.02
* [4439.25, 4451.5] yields -0.04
